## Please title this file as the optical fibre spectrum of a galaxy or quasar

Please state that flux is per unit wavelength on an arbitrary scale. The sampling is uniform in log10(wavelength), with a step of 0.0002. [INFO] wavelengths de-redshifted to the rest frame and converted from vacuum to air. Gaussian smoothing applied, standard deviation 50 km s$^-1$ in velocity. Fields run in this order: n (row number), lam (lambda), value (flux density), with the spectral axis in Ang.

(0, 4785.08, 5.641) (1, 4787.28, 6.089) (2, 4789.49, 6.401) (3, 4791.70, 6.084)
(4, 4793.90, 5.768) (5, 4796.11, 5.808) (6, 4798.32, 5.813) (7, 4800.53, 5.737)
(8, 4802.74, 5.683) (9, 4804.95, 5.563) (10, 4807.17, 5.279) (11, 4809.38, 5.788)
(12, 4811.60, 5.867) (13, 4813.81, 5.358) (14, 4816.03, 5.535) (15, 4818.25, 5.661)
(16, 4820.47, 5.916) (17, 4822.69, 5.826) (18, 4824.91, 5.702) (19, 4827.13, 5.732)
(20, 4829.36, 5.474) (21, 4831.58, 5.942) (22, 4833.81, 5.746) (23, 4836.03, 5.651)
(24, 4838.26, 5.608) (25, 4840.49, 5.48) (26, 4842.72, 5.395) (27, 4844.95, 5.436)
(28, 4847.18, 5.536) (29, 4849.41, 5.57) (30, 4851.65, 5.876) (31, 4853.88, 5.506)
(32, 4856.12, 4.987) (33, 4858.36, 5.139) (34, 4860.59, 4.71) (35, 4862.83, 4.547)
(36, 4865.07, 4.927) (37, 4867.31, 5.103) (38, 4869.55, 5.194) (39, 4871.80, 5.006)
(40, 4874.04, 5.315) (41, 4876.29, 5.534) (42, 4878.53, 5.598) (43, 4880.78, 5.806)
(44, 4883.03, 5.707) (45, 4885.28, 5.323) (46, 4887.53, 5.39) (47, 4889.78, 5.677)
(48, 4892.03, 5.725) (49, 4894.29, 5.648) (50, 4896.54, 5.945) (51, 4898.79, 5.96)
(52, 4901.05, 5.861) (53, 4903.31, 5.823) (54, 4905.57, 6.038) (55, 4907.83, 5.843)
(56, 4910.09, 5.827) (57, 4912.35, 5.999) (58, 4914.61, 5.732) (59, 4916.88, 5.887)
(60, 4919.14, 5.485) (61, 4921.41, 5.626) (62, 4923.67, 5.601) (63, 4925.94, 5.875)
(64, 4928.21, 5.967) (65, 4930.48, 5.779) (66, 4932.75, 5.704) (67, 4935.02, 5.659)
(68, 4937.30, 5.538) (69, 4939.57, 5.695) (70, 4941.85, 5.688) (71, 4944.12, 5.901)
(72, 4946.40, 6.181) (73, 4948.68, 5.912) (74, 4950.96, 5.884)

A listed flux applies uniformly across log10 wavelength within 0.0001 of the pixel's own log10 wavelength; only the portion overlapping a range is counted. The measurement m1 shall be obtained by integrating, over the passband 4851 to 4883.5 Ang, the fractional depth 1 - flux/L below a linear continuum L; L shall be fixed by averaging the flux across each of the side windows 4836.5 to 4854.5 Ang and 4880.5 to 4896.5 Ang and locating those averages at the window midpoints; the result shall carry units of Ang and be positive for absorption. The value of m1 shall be 2.0 Ang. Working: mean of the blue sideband 5.56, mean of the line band 5.25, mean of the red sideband 5.62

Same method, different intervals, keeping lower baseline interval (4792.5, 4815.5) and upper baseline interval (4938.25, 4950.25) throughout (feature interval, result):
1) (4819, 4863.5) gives 1.7 Ang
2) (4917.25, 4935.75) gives 0.4 Ang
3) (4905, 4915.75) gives -0.1 Ang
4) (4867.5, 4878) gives 0.9 Ang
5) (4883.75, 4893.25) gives 0.4 Ang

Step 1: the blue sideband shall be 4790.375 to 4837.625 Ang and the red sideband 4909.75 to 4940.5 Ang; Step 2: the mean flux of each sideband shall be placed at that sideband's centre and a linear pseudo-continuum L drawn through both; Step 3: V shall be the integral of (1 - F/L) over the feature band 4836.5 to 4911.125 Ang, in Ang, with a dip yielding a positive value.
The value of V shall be 3.1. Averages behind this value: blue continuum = 5.71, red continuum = 5.74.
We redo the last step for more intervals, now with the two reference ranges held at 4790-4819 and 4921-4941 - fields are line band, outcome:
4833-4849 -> 0.4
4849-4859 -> 0.5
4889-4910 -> -0.5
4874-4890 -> 0.5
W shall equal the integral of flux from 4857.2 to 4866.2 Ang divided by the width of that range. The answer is 4.83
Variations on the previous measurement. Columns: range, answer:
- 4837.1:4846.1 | 5.48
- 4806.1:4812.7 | 5.65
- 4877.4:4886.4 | 5.61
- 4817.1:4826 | 5.78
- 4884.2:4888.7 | 5.36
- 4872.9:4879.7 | 5.48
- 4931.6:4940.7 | 5.65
